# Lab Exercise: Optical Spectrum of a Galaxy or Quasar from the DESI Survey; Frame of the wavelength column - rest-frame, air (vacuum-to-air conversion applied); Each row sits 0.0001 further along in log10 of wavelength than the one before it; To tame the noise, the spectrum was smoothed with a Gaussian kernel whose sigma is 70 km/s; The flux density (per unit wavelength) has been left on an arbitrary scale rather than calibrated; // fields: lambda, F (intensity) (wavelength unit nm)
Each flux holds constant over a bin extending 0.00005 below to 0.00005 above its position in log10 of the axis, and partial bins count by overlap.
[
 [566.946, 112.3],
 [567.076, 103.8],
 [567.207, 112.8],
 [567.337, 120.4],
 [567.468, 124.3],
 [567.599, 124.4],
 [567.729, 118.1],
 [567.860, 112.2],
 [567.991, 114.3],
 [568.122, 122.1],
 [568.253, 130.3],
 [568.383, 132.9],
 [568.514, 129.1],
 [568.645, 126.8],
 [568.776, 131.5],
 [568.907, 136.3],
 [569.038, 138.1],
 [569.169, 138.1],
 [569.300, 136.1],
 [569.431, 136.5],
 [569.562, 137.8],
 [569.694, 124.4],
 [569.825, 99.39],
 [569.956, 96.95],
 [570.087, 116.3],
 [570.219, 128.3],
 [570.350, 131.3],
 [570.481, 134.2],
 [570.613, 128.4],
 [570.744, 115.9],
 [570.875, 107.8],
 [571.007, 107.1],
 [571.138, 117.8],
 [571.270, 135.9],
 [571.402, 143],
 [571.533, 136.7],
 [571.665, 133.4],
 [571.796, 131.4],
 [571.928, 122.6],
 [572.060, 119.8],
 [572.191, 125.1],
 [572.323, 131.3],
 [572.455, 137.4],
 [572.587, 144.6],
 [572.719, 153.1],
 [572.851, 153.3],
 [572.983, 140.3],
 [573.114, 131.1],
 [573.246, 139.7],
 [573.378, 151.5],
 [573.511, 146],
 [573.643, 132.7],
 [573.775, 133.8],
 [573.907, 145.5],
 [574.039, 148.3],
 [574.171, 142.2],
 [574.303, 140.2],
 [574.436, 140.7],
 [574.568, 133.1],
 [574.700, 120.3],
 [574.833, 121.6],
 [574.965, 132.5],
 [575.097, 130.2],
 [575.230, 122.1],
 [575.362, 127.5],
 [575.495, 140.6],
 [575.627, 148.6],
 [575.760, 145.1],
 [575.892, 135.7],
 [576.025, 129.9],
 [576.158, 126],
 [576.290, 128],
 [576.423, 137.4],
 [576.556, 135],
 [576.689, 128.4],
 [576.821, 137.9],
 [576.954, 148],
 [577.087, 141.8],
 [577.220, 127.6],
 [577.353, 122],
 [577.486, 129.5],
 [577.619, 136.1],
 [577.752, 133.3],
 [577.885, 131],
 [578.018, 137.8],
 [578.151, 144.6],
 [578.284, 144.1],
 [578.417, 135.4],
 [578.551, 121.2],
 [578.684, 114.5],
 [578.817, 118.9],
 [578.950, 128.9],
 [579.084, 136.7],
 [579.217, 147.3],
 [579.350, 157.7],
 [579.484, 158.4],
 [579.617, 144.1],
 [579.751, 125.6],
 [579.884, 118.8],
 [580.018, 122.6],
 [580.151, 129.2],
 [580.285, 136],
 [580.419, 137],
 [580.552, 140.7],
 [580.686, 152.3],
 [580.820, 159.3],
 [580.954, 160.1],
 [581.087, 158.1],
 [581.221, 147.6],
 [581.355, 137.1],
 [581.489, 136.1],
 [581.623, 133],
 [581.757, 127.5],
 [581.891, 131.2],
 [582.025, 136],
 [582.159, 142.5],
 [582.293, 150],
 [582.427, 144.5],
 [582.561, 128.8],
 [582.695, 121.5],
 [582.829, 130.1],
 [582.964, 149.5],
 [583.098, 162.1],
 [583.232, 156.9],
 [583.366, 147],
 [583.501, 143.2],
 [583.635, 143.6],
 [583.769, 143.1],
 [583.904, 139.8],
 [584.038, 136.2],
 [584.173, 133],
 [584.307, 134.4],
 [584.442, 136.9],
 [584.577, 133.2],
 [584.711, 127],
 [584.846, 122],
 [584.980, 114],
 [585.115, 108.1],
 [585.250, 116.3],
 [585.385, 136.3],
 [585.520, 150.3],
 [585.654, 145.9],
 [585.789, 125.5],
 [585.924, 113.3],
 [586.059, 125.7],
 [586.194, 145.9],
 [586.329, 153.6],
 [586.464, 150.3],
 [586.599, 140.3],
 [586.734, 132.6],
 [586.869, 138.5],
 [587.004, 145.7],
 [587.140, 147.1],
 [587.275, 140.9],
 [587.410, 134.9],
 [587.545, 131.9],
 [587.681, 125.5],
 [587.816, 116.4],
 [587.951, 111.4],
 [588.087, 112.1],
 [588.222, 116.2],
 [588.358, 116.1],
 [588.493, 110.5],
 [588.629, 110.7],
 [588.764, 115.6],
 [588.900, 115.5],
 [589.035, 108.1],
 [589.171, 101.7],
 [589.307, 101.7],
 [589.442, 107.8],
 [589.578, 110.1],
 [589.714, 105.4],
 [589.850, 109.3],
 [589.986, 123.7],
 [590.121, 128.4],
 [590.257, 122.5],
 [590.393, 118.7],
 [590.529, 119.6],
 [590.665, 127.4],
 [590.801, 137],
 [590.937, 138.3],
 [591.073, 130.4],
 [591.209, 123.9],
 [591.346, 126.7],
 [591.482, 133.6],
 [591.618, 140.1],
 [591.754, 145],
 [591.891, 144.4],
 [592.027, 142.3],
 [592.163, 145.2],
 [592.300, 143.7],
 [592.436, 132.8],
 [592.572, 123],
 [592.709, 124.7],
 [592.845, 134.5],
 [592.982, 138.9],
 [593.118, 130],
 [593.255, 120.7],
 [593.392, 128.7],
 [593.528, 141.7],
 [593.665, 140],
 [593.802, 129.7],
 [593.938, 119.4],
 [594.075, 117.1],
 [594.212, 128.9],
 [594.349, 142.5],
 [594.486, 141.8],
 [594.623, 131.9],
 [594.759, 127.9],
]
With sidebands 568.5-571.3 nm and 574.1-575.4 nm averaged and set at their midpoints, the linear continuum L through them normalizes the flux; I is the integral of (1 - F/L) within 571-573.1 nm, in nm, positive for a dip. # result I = -0.102 nm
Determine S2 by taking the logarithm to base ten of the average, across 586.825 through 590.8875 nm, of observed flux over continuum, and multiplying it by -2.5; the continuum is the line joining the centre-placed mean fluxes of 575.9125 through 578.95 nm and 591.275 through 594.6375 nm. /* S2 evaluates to 0.11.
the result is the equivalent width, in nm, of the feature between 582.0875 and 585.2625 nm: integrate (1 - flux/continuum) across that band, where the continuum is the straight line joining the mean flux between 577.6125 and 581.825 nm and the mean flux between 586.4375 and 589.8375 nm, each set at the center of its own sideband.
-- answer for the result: -0.150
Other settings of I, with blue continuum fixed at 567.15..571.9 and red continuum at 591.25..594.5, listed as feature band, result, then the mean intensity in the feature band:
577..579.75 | -0.15 nm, 135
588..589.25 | 0.19 nm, 112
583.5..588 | -0.08 nm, 134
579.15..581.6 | -0.25 nm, 142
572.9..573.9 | -0.10 nm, 140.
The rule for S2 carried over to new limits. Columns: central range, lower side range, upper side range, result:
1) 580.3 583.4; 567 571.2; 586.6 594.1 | -0.15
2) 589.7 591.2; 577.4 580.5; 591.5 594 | 0.09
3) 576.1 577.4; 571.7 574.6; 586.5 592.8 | 0.02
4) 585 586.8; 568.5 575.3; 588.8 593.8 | -0.05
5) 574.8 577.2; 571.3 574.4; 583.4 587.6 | 0.03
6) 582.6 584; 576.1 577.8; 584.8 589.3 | -0.12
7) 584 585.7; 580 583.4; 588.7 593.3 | 0.05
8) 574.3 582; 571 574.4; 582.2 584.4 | 0.03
